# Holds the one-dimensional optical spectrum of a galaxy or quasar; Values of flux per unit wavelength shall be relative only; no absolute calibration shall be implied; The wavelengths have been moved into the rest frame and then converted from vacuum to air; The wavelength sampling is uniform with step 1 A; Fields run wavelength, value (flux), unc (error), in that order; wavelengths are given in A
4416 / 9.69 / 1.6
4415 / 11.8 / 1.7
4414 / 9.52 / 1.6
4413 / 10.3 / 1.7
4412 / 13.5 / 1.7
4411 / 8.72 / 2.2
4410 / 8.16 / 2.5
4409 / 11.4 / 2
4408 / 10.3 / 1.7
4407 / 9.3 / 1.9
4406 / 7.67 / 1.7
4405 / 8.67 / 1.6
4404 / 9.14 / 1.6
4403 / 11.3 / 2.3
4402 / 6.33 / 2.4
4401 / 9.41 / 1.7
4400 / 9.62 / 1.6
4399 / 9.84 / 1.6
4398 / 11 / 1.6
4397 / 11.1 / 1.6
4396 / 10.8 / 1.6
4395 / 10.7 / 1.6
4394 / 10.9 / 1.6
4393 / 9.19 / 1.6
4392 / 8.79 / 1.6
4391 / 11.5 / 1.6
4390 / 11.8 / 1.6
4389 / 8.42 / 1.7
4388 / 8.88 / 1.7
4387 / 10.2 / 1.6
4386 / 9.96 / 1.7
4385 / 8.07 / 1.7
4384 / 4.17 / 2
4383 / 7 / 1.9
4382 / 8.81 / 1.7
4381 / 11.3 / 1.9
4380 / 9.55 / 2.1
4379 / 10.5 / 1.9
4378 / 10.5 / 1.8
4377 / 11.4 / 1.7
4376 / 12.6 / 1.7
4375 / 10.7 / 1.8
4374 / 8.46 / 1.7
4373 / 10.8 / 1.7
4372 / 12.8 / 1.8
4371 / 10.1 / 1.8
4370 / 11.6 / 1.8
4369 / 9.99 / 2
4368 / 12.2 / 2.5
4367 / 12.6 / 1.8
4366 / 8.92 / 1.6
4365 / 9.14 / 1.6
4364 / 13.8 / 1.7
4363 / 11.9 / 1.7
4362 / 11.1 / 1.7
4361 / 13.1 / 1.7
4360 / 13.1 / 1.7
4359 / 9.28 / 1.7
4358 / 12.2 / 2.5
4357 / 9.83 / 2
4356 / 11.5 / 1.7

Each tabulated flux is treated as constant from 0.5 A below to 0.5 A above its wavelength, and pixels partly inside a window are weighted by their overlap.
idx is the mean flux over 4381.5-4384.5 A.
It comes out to 6.66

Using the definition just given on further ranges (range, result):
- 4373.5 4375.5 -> 9.58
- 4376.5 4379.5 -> 10.8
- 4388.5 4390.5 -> 10.1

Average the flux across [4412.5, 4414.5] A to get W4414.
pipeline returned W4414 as 9.91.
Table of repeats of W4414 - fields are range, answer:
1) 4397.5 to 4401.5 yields 9.97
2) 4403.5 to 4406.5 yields 8.49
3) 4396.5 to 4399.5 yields 10.6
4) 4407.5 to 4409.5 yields 10.9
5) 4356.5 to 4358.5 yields 11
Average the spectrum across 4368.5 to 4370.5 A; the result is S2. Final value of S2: 10.8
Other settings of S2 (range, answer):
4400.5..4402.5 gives 7.87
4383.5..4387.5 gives 8.1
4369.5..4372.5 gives 11.5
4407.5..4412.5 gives 10.4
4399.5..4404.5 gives 9.16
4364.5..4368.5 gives 10.7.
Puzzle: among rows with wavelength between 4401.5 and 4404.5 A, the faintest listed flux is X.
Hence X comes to 6.33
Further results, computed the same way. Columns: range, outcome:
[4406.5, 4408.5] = 9.3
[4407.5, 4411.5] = 8.16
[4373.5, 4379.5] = 8.46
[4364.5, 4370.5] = 8.92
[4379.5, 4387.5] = 4.17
